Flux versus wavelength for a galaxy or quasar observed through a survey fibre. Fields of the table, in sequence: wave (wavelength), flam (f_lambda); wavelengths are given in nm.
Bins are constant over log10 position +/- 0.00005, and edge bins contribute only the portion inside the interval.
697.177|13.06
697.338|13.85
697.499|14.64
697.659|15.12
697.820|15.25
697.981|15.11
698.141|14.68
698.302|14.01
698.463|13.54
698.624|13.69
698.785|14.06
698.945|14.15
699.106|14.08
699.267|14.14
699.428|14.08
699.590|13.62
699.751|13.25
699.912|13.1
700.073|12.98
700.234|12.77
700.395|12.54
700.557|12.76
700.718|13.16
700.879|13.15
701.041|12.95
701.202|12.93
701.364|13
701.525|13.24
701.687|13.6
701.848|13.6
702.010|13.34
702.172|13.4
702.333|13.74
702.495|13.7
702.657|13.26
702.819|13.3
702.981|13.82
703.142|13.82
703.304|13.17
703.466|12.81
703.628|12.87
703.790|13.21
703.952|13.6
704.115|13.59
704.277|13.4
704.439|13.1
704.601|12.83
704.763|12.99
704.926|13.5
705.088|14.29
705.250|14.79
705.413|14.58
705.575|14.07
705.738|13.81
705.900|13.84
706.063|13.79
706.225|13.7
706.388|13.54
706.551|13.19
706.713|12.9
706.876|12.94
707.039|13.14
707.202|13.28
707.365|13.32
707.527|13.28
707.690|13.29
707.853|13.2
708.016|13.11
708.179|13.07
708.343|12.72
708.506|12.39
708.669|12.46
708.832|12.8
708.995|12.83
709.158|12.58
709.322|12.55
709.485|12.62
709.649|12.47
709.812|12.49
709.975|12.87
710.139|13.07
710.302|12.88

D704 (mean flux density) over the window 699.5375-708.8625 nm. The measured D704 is 13.3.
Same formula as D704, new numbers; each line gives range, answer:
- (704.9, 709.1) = 13.4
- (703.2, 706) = 13.6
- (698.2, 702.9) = 13.4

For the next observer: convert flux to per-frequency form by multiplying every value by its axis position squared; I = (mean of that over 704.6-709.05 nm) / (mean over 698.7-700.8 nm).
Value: 1.01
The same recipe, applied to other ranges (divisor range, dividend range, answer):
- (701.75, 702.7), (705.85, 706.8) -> 1.01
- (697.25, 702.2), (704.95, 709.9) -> 0.99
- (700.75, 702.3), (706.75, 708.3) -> 1.01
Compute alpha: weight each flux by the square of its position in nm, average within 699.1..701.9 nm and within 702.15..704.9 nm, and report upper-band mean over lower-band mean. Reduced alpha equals 1.01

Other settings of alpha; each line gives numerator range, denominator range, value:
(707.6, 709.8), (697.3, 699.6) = 0.92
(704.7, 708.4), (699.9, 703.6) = 1.03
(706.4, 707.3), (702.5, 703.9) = 1.00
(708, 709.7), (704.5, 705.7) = 0.92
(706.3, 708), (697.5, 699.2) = 0.94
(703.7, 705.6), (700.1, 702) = 1.05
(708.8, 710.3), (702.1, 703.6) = 0.96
